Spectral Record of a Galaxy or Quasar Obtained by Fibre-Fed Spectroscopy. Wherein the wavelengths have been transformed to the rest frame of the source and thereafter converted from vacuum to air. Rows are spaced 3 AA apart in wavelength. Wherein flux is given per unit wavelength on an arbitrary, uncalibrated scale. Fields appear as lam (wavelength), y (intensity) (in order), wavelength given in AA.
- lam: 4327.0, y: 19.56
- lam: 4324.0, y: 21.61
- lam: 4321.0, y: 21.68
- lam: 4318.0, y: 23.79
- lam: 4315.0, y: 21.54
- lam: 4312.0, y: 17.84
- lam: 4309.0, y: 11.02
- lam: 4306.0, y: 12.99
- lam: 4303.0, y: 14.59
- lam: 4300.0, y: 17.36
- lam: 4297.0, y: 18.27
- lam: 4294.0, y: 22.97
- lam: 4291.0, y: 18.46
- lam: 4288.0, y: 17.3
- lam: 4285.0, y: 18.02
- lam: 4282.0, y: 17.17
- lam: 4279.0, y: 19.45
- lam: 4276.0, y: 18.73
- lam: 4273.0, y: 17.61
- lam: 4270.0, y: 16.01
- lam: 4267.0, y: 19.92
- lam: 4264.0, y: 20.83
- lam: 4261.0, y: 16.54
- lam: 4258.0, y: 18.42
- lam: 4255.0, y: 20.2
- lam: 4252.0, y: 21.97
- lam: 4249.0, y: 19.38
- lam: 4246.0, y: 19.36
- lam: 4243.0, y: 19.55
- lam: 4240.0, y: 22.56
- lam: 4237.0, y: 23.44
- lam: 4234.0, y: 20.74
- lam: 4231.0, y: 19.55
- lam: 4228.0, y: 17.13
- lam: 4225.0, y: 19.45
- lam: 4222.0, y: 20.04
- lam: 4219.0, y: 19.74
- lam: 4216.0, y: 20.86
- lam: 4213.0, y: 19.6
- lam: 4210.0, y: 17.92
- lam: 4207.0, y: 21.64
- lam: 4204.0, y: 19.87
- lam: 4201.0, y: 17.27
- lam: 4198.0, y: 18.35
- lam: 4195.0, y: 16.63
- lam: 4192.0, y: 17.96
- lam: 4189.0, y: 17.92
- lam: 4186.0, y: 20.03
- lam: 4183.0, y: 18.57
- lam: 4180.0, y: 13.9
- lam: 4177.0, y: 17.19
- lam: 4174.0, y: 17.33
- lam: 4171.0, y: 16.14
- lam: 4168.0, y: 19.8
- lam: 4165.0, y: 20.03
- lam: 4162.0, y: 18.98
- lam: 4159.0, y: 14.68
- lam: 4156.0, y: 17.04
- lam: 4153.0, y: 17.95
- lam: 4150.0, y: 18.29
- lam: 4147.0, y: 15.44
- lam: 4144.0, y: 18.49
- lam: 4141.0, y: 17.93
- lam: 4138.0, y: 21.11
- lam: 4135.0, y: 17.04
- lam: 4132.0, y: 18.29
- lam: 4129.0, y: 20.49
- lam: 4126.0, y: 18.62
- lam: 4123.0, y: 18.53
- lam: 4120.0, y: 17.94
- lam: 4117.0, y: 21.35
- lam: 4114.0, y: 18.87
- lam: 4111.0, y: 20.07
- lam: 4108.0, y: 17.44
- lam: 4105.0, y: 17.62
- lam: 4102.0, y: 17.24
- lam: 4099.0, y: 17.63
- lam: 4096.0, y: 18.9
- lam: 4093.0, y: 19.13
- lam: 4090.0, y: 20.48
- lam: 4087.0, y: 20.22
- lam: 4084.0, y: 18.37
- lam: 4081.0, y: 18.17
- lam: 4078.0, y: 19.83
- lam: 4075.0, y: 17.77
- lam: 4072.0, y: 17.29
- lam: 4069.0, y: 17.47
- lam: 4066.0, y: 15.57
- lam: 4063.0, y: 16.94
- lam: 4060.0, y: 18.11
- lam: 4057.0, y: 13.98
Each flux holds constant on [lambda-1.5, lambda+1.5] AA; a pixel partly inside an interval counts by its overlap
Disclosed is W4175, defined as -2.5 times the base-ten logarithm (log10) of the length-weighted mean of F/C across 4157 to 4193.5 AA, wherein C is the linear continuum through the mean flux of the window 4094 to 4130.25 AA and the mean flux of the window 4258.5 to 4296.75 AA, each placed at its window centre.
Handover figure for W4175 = 0.057 mag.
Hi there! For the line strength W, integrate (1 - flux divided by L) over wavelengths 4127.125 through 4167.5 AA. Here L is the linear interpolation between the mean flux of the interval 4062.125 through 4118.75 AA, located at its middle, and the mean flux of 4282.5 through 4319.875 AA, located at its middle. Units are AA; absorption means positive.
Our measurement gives 0.3 AA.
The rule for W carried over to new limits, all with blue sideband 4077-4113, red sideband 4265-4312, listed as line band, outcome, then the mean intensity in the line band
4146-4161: 1.3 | 16.8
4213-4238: -3.1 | 20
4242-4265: -2.4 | 19.5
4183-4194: -0.3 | 18.5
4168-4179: 0.6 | 17.1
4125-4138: -0.3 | 18.9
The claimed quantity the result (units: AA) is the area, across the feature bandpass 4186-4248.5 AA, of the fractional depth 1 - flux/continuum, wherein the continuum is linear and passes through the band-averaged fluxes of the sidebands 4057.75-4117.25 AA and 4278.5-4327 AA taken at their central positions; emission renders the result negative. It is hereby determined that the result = -3.9 AA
